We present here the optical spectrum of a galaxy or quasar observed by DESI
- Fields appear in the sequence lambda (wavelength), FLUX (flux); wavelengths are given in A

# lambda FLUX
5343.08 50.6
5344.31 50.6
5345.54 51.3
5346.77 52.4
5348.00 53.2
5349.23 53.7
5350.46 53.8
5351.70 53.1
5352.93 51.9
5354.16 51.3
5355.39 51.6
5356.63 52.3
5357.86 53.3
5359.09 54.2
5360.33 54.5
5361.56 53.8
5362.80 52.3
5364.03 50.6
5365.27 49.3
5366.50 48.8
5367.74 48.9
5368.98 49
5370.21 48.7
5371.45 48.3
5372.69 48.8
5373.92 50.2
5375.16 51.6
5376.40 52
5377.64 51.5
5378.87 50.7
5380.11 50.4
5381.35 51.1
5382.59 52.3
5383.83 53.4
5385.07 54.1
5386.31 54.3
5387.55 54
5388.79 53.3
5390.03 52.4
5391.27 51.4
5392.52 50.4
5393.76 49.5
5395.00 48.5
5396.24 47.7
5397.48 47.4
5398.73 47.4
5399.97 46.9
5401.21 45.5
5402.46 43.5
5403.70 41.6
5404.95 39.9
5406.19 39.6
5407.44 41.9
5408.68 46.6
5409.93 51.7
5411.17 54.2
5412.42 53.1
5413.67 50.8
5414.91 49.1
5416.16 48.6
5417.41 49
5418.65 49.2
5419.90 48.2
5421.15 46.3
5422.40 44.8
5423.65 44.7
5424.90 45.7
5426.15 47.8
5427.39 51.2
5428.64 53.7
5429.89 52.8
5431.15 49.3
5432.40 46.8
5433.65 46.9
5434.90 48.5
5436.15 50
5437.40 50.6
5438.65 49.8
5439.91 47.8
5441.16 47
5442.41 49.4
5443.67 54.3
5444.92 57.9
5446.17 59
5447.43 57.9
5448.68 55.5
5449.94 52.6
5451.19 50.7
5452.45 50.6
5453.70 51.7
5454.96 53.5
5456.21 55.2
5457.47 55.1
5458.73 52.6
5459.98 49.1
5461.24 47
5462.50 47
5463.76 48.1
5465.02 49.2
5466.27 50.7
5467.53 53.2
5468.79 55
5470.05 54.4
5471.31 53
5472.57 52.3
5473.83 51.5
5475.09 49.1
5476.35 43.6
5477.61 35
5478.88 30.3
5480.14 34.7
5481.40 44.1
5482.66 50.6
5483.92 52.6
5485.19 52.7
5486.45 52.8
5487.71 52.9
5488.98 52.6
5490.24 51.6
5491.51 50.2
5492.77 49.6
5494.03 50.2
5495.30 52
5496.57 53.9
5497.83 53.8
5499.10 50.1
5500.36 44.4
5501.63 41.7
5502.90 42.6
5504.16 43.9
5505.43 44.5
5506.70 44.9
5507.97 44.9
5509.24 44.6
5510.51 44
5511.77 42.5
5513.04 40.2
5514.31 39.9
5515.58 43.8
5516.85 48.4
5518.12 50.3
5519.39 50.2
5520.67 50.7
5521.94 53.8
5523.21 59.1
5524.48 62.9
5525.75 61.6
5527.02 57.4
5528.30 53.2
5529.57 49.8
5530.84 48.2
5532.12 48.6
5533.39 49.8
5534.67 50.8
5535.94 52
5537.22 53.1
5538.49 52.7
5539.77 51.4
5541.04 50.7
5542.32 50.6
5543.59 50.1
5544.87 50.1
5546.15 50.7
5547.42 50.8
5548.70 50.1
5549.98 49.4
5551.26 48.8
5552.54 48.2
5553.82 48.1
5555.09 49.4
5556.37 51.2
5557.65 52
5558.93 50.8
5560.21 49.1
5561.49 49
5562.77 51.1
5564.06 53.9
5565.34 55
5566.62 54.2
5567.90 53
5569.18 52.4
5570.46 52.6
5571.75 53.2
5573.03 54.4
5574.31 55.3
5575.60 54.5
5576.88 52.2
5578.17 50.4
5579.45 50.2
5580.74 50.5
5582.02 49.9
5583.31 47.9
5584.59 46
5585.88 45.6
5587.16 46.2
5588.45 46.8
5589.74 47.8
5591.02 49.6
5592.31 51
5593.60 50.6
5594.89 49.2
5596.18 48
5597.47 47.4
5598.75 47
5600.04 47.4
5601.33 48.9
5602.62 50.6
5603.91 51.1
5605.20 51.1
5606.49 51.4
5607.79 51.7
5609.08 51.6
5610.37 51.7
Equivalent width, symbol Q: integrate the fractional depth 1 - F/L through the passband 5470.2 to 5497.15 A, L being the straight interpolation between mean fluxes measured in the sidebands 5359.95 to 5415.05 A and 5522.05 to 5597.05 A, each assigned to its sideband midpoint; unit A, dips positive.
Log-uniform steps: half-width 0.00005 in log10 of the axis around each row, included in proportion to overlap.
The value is 1.09 A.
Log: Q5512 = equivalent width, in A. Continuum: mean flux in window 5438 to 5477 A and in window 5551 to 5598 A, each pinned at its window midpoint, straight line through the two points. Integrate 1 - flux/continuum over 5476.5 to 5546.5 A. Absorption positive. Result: 3.1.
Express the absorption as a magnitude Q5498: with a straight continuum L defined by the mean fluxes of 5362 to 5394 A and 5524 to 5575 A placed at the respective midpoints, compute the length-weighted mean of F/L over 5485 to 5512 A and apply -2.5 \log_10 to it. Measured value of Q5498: 0.074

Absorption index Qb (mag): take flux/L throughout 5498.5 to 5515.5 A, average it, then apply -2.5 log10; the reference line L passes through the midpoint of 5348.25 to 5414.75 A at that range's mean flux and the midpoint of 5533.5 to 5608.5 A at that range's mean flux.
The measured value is 0.154 mag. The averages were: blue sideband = 50.1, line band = 43.7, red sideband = 50.5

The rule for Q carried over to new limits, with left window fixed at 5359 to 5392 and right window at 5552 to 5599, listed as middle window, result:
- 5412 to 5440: 1.2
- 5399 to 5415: 1.5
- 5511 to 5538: 0.0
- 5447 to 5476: -0.5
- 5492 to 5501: 0.0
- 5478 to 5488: 1.0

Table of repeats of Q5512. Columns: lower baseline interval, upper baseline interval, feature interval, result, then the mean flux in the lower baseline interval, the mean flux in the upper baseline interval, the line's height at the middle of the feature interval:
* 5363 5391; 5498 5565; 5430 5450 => -0.4 A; 51.1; 49.5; 50.4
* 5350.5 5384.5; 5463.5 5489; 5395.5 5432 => 1.8 A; 51.3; 48.4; 50.1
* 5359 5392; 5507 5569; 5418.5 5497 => 1.5 A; 51.4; 50.4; 50.9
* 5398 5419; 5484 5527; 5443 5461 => -2.2 A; 47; 49.3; 48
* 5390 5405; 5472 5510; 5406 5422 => -0.5 A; 47.1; 47.2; 47.1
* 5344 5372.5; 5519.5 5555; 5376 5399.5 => 0.2 A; 51.6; 51.9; 51.6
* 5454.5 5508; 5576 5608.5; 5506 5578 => -2.5 A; 48.8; 49.2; 49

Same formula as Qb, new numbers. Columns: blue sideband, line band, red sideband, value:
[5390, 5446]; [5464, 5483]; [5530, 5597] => 0.05 mag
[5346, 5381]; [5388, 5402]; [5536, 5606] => 0.05 mag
